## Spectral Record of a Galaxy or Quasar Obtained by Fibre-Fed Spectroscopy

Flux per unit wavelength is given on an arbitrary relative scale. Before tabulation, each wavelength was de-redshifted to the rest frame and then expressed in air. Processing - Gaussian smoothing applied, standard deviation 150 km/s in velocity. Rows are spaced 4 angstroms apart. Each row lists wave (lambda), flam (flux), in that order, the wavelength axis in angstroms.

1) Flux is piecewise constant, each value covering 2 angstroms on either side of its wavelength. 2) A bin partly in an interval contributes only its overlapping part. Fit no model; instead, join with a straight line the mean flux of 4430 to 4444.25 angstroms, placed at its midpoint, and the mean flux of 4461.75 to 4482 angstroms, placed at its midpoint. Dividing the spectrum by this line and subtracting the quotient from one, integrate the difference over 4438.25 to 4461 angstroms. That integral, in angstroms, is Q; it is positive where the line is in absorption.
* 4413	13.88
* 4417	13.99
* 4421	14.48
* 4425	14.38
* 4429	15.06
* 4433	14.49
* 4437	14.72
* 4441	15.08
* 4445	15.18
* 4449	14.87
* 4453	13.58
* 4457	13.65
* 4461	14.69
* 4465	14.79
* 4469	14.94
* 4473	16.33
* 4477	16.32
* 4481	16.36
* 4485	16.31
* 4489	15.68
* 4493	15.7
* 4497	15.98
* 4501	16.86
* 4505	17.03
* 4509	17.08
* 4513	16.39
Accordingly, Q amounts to 0.9 angstroms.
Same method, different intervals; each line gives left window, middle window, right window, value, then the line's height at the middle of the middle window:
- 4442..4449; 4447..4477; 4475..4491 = 1.5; 15.6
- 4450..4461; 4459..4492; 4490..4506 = -1.4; 15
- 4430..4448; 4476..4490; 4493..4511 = -0.1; 16.1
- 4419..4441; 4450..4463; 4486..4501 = 1.0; 15.2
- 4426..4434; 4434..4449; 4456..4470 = -0.3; 14.7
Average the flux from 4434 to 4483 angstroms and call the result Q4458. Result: 15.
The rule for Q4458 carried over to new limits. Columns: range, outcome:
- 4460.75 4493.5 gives 15.7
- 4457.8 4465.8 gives 14.6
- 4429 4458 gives 14.6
